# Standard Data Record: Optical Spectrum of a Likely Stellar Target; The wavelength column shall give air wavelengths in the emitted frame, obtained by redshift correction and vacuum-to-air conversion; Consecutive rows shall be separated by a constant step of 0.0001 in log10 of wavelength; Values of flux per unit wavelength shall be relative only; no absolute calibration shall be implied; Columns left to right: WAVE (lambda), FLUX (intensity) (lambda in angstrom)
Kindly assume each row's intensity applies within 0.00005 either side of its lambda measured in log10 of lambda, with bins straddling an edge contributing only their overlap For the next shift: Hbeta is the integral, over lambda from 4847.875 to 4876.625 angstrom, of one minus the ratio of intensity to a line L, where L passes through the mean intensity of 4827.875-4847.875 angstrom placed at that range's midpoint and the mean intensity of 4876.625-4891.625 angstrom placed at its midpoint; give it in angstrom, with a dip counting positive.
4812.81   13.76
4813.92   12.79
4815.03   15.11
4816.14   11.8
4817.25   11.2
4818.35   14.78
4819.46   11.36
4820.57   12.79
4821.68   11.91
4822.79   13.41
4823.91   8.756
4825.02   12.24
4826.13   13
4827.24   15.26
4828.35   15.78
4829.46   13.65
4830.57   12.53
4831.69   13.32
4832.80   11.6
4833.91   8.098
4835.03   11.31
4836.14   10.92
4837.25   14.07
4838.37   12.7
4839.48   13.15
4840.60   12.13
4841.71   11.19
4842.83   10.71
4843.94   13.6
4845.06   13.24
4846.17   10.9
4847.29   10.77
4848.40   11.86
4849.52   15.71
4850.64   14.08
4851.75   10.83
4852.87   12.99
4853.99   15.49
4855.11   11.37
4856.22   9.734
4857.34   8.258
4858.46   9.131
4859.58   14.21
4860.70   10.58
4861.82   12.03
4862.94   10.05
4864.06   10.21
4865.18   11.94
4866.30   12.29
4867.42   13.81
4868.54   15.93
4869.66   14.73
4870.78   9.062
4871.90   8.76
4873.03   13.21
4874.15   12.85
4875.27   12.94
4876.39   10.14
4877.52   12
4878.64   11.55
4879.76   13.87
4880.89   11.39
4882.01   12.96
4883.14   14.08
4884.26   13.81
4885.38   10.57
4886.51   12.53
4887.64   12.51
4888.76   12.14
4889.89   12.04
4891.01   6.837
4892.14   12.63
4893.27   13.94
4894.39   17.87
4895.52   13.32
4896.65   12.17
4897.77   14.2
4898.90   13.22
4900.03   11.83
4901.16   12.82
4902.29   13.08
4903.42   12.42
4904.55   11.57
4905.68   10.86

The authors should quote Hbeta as 0.1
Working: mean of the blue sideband 12.2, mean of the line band 12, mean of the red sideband 12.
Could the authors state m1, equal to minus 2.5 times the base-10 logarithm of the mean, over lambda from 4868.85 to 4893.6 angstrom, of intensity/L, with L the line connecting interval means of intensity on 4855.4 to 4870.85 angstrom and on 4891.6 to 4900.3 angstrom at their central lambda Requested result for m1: 0.06 mag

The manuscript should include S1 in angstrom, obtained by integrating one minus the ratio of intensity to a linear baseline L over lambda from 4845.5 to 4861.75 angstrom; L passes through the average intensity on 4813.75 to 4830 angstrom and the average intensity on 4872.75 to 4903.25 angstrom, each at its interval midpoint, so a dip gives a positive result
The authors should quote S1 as 1.2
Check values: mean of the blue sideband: 12.9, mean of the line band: 11.9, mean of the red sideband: 12.6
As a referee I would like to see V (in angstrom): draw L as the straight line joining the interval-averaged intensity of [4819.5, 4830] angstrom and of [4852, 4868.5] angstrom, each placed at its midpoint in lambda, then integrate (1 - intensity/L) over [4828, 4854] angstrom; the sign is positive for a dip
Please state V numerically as -0.21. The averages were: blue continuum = 12.9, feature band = 12.4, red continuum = 11.7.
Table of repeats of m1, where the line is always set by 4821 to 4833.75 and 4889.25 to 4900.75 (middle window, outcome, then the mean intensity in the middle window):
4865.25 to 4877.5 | 0.04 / 12.3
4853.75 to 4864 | 0.16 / 11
